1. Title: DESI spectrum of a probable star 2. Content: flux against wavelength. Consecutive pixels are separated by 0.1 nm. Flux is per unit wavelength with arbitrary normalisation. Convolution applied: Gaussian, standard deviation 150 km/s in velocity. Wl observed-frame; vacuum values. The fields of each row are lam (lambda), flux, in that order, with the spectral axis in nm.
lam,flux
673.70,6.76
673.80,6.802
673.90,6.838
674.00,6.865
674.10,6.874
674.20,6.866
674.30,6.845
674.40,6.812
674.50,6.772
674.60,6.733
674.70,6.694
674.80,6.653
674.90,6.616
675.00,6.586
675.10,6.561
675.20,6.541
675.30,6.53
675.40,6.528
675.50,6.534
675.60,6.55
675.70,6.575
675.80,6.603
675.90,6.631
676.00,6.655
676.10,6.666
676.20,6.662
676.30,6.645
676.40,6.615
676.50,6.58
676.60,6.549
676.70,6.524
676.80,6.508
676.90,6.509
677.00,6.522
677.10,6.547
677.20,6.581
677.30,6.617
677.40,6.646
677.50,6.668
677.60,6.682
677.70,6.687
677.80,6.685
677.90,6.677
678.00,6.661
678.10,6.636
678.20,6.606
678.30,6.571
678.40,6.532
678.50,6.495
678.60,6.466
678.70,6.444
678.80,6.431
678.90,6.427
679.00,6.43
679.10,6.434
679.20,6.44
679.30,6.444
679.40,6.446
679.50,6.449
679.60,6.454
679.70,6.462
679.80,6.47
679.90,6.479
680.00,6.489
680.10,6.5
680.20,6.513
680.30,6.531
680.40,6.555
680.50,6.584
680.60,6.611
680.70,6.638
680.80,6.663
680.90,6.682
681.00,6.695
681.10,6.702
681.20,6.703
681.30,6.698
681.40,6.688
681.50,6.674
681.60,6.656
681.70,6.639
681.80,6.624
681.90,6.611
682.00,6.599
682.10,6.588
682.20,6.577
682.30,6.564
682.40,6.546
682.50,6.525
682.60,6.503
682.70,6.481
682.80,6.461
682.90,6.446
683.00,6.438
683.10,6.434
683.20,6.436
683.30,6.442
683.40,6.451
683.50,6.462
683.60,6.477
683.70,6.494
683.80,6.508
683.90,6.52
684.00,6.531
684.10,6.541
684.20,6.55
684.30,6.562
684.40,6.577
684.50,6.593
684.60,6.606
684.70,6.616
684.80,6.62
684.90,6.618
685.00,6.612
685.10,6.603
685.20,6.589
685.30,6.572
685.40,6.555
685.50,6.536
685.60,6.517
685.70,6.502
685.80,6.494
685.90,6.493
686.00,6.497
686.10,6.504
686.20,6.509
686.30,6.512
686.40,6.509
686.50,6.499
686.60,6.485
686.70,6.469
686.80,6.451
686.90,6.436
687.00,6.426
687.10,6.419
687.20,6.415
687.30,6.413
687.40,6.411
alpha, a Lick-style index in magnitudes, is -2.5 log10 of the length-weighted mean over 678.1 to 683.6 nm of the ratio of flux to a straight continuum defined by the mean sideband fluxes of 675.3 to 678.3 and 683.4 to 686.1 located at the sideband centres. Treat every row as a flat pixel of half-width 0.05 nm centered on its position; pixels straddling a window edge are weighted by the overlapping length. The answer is 0.01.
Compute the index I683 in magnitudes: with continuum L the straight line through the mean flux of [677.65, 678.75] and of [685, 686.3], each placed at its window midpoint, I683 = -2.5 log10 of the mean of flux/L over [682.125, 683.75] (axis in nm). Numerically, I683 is 0.01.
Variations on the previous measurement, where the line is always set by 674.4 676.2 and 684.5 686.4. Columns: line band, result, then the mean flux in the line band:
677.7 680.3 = 0.01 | 6.51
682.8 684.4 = 0.01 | 6.49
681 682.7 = -0.01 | 6.62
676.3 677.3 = 0.01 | 6.56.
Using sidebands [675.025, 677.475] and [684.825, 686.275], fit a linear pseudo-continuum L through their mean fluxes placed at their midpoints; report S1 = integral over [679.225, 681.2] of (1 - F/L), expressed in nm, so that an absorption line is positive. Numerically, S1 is 0.00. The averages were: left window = 6.58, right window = 6.54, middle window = 6.55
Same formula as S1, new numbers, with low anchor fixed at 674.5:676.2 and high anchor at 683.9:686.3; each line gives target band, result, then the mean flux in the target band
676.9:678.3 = -0.01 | 6.63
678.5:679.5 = 0.02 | 6.44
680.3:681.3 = -0.01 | 6.64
